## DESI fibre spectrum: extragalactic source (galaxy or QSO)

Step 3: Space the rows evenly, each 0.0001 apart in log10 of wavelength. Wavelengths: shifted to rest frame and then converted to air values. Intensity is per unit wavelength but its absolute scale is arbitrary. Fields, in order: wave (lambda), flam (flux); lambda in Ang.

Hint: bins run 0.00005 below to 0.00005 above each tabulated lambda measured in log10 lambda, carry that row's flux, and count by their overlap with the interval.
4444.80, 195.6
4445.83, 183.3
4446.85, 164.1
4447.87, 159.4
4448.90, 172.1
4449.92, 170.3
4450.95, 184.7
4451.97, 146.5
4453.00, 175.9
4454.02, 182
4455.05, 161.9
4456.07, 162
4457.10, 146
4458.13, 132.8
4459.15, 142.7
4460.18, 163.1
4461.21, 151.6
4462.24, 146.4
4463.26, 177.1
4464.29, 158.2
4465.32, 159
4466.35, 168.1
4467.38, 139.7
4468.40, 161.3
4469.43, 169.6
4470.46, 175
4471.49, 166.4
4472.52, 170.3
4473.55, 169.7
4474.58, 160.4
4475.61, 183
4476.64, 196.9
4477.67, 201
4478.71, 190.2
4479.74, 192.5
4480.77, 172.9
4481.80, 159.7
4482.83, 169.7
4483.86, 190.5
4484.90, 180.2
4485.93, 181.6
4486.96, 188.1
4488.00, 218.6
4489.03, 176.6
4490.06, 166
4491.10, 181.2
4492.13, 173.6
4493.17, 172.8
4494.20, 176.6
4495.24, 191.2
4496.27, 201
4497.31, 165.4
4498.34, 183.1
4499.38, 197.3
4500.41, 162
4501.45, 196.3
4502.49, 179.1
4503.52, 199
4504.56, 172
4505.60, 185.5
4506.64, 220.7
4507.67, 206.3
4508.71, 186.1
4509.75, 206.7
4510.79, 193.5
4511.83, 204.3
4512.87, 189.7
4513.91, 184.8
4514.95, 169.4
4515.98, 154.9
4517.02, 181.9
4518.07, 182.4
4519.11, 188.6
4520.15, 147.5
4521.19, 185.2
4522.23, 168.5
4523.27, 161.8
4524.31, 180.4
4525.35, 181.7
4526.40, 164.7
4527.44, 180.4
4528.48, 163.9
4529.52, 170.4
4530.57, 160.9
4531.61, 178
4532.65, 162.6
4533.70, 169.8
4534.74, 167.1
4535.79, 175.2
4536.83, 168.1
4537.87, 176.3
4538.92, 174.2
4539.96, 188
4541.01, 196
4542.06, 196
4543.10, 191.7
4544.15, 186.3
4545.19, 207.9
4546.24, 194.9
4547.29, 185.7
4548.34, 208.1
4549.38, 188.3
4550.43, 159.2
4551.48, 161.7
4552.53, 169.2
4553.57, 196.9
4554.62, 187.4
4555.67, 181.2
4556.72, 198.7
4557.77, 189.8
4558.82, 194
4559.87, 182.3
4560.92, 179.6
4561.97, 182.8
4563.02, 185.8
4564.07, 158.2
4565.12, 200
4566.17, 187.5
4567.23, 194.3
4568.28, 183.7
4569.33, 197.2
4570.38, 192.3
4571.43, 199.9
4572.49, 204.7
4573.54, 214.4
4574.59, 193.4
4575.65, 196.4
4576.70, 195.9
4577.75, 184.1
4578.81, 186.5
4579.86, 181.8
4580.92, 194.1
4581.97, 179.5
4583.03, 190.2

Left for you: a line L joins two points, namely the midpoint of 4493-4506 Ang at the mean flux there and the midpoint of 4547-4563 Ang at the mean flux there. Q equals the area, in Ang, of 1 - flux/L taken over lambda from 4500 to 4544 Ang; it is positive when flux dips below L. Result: 0.8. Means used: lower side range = 183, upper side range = 184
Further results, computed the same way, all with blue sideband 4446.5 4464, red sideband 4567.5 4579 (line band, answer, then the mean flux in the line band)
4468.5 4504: -2.2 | 181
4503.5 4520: -1.0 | 188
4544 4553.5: 0.2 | 185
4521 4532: 0.6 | 172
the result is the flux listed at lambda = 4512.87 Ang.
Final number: 189.7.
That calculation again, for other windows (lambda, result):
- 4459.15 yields 142.7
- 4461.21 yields 151.6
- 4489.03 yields 176.6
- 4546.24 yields 194.9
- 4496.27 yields 201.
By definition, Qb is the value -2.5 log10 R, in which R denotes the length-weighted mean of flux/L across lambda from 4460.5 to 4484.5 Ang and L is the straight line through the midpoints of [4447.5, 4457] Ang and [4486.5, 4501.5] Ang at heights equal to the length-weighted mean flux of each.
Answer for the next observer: 0.03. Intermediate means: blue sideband 167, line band 171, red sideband 183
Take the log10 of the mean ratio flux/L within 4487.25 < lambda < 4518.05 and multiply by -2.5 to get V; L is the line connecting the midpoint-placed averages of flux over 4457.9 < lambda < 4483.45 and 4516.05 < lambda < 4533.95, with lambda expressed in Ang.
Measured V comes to -0.10 mag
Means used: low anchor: 168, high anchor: 172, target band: 186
